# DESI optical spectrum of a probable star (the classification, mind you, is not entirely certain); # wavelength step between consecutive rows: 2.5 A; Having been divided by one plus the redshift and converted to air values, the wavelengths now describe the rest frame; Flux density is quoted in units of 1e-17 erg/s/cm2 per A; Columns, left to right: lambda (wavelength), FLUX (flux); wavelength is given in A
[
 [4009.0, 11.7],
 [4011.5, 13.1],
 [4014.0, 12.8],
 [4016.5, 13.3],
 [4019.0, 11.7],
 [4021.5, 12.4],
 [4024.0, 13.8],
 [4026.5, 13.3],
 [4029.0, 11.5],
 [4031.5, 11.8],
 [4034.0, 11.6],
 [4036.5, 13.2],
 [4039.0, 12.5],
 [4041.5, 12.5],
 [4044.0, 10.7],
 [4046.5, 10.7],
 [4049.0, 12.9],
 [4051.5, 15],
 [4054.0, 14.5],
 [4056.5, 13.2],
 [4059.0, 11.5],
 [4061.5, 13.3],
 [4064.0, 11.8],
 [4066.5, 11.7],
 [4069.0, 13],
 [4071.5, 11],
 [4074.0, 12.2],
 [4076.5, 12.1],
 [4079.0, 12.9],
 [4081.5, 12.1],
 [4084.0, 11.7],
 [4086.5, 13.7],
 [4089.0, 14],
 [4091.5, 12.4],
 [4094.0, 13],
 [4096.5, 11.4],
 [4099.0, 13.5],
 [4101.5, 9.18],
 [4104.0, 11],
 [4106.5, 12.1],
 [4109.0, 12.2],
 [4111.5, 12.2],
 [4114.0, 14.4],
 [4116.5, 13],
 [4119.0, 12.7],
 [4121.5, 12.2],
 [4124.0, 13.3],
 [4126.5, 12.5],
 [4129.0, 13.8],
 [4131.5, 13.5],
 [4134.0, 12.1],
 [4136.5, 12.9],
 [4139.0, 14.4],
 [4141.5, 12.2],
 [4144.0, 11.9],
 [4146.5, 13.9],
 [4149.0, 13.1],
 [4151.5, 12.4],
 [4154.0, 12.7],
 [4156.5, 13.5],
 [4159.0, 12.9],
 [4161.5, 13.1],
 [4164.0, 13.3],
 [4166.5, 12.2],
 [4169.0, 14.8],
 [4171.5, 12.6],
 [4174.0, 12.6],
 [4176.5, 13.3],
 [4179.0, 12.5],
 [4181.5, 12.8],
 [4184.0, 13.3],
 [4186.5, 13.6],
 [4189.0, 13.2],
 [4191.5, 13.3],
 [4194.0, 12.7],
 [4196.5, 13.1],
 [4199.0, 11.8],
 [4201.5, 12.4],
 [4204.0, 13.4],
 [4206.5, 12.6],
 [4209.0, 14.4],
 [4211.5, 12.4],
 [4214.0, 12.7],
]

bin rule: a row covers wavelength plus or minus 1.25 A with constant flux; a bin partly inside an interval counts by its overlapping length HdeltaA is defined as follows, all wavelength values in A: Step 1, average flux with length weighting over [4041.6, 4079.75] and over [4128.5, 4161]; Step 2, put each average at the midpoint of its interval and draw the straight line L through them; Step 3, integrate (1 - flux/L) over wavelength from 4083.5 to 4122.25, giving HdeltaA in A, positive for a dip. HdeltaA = 0.87 A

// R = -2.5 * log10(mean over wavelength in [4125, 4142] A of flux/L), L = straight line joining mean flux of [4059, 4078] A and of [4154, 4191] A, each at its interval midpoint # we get -0.030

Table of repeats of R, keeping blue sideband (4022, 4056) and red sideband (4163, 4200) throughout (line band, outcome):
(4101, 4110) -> 0.140 mag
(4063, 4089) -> 0.036 mag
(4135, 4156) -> -0.003 mag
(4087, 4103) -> 0.042 mag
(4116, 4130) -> -0.004 mag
